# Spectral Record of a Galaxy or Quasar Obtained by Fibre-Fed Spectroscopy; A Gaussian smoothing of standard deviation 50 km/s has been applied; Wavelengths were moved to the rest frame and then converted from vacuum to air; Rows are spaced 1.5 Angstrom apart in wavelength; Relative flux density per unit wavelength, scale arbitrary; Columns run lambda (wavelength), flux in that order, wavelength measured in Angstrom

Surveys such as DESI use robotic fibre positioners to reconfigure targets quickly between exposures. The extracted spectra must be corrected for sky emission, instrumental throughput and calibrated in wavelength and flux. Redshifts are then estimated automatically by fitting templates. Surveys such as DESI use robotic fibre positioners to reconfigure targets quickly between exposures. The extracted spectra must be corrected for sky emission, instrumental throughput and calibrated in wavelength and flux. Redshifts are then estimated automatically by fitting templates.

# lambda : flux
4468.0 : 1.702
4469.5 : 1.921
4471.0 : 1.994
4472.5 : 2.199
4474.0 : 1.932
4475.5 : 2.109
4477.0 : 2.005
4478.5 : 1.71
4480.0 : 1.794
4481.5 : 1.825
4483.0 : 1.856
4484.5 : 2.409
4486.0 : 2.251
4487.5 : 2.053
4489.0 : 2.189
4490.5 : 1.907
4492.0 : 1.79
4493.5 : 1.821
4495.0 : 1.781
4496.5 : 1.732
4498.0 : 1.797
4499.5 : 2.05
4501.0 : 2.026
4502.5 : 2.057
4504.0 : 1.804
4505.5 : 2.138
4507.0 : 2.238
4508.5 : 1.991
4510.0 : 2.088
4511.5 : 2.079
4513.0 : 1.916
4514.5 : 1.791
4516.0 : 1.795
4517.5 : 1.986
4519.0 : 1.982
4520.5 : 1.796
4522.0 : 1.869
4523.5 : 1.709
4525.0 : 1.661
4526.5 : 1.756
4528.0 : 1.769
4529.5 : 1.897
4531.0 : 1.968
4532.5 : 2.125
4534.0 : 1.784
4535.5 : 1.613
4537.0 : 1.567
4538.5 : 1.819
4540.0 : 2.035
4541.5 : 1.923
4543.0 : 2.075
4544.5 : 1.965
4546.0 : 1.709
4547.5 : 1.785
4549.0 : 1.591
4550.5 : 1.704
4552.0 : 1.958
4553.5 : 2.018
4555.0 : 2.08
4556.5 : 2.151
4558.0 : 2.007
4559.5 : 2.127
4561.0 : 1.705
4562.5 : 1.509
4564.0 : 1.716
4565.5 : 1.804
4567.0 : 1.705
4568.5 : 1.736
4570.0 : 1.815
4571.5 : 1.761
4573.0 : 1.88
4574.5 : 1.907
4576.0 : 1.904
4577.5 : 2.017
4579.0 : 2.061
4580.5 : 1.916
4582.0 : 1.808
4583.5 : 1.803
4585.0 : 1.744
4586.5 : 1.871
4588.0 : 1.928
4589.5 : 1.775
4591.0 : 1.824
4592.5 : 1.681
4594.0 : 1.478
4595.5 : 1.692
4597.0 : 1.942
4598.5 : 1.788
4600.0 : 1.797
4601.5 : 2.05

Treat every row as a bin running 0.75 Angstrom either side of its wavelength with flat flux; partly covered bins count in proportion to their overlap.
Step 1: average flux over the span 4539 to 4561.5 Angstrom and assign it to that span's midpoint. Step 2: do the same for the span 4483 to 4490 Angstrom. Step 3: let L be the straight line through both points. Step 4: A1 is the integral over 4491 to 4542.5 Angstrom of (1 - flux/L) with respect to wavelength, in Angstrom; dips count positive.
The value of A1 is 4.18 Angstrom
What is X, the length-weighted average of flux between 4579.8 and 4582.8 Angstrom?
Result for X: 1.86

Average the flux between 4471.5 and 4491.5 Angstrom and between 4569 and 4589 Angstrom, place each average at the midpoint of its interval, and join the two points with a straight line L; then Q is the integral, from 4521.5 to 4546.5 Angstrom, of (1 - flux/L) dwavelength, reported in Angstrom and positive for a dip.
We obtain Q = 1.30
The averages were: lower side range 2.02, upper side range 1.88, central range 1.84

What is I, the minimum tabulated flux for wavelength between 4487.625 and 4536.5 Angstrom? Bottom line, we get 1.613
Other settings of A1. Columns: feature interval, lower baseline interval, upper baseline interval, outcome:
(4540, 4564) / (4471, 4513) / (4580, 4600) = -0.3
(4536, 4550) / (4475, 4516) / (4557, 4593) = 0.5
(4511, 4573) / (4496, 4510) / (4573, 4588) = 3.0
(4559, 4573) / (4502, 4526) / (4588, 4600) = 0.4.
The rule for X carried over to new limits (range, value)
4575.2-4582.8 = 1.94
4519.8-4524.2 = 1.79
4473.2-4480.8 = 1.91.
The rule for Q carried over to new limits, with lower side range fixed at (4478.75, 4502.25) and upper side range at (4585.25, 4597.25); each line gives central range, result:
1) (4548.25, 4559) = -0.6 Angstrom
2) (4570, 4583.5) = -0.8 Angstrom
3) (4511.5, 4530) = 0.6 Angstrom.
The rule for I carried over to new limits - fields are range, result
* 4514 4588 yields 1.509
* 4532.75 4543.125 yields 1.567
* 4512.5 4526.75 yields 1.661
